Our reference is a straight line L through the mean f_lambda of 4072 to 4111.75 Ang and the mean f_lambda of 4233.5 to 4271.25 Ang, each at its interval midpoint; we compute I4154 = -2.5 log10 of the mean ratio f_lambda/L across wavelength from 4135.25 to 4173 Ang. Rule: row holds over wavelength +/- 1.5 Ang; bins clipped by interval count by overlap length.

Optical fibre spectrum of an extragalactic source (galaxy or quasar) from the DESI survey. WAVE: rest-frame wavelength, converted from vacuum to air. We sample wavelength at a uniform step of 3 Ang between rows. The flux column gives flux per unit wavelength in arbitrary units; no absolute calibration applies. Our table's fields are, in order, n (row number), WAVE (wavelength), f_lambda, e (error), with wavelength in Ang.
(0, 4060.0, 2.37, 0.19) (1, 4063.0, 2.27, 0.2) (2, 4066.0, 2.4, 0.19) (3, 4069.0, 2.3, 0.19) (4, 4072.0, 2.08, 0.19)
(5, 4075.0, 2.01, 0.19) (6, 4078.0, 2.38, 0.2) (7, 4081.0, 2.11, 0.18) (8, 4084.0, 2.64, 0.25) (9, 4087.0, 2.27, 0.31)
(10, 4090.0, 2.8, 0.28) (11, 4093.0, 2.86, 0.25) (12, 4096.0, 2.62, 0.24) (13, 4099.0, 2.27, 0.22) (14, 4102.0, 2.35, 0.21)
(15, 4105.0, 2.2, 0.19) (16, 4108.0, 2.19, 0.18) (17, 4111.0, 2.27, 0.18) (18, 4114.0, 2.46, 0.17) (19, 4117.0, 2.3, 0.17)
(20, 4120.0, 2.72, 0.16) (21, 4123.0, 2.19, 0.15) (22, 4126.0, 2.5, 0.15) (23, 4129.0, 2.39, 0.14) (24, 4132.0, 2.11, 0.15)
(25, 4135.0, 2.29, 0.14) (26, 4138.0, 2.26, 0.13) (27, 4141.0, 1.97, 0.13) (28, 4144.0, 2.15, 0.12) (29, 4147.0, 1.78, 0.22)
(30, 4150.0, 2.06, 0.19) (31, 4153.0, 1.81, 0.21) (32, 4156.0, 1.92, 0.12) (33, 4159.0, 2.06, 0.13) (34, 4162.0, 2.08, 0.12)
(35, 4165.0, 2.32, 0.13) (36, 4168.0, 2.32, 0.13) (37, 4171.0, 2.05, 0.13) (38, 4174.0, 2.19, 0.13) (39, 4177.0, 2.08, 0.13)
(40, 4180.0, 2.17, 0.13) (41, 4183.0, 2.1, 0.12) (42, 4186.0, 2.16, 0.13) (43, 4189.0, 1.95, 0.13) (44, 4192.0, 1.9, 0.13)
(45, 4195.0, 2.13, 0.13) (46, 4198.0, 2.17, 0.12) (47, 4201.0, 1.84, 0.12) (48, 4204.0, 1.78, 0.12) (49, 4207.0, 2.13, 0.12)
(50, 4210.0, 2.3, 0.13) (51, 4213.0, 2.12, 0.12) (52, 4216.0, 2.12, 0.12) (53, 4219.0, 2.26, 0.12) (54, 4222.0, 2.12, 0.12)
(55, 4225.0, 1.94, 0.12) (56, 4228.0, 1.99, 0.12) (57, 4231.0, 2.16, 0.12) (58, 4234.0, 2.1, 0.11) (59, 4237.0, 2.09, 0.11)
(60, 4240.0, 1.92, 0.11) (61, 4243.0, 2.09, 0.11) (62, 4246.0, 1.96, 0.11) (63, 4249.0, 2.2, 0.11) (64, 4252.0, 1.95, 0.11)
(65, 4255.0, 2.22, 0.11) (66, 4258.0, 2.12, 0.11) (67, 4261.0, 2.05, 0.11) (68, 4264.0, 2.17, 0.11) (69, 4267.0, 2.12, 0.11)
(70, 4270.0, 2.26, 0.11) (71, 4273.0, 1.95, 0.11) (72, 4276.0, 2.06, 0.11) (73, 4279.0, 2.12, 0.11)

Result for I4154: 0.10 mag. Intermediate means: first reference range 2.37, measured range 2.07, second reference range 2.09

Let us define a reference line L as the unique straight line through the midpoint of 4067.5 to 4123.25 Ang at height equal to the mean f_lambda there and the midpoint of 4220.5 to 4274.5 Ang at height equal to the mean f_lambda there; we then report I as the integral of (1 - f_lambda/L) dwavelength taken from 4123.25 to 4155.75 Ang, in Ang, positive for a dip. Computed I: 2.3 Ang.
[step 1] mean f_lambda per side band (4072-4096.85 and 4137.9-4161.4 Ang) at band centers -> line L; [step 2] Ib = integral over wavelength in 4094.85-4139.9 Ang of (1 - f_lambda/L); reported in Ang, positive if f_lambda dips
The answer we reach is -2.64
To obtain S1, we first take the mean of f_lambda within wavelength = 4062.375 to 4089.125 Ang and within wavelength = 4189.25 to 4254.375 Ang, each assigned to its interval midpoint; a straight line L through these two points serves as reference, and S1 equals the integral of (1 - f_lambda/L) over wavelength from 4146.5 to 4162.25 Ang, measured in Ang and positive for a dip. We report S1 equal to 1.5 Ang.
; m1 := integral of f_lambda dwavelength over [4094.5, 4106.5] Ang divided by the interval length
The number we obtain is 2.36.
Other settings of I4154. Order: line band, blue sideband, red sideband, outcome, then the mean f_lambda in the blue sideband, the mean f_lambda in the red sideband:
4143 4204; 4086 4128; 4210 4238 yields 0.10 mag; 2.43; 2.11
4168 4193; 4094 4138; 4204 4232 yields 0.05 mag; 2.35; 2.11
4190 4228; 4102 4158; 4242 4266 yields 0.04 mag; 2.2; 2.1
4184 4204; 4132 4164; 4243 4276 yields 0.03 mag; 2.05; 2.1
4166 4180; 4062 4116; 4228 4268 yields 0.02 mag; 2.36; 2.08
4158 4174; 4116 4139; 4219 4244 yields 0.03 mag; 2.35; 2.06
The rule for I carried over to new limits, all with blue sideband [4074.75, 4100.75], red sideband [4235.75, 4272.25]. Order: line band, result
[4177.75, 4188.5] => 0.6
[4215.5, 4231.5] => 0.5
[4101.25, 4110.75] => 0.7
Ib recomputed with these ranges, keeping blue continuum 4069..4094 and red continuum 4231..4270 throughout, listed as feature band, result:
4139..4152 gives 1.6 Ang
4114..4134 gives -0.6 Ang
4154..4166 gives 0.9 Ang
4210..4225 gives 0.0 Ang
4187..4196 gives 0.8 Ang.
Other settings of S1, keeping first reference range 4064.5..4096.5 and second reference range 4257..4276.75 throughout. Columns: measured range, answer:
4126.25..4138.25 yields 0.16 Ang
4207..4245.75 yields 1.29 Ang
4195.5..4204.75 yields 1.04 Ang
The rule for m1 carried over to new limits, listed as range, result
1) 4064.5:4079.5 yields 2.23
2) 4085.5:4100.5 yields 2.56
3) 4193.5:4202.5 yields 2.05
